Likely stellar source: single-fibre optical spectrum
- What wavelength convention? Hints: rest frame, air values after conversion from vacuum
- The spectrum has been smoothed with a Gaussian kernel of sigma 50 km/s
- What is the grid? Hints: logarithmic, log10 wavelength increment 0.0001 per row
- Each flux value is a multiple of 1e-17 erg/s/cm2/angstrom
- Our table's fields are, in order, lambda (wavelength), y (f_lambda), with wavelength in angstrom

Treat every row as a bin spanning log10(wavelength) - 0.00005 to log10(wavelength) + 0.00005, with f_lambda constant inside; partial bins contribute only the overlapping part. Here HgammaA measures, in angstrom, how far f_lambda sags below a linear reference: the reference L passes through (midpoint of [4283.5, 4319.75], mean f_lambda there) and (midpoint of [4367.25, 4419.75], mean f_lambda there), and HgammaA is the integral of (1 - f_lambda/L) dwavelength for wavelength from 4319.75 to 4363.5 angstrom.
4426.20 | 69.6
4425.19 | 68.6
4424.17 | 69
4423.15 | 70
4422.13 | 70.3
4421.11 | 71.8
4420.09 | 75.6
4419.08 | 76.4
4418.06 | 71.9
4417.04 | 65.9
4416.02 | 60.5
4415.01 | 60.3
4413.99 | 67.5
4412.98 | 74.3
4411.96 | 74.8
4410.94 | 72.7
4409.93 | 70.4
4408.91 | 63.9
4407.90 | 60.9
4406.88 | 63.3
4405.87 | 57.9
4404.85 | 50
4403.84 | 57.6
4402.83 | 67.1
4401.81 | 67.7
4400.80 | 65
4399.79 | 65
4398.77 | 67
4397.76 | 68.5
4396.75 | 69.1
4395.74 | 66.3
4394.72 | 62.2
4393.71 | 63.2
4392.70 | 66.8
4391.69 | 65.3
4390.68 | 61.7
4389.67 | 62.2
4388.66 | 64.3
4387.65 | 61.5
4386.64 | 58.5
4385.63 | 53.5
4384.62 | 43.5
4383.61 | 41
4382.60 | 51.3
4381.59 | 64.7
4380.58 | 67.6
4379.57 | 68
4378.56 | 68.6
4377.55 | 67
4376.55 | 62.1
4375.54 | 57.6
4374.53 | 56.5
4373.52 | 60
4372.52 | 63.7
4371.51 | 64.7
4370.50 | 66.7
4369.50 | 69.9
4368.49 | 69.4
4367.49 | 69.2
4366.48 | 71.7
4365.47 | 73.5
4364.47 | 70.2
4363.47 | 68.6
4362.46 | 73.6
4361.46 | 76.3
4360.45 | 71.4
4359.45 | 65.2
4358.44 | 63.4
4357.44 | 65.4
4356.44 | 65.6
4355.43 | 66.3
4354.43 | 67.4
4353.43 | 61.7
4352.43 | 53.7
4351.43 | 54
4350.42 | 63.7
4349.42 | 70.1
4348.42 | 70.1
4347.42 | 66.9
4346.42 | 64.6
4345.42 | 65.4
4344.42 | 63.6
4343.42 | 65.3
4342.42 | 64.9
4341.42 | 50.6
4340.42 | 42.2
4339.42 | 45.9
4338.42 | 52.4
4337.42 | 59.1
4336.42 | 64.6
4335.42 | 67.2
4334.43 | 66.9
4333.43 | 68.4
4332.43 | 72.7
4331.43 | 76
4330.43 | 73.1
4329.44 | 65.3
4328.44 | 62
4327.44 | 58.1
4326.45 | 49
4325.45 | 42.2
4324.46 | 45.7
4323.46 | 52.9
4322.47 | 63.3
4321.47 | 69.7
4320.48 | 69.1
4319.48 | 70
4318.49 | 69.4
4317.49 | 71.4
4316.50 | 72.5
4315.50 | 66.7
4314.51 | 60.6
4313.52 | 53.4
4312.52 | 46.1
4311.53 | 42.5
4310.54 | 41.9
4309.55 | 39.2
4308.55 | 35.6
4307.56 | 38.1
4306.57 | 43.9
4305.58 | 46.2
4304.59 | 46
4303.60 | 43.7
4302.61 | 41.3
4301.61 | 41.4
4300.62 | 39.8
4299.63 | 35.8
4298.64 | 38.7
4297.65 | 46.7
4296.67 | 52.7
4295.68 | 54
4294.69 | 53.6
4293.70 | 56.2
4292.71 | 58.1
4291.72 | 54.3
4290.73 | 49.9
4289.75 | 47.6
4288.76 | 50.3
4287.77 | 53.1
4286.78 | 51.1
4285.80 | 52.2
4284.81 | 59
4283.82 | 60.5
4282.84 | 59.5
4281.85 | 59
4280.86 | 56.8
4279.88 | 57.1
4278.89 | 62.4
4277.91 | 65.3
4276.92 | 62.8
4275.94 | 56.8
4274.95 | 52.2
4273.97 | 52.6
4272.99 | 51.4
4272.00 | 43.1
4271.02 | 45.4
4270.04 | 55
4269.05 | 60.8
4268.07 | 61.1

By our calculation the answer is -4.9 angstrom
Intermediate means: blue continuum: 50.7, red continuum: 63.8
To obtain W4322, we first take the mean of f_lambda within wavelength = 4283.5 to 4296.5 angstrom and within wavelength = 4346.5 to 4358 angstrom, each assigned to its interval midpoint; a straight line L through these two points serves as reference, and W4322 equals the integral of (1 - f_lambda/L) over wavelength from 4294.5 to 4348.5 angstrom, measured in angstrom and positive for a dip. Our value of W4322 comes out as 3.2 angstrom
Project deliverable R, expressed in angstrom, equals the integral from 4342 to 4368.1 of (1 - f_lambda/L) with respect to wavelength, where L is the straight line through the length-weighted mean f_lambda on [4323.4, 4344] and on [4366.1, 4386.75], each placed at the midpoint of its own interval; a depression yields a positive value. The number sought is -2.6 angstrom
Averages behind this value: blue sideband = 59.4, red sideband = 61.7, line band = 66.6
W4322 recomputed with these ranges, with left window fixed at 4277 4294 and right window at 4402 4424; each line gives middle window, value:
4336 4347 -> 0.5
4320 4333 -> -0.4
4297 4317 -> 4.1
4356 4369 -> -1.4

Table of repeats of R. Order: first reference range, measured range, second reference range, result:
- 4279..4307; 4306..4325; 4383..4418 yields -0.8 angstrom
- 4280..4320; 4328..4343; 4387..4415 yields -1.6 angstrom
